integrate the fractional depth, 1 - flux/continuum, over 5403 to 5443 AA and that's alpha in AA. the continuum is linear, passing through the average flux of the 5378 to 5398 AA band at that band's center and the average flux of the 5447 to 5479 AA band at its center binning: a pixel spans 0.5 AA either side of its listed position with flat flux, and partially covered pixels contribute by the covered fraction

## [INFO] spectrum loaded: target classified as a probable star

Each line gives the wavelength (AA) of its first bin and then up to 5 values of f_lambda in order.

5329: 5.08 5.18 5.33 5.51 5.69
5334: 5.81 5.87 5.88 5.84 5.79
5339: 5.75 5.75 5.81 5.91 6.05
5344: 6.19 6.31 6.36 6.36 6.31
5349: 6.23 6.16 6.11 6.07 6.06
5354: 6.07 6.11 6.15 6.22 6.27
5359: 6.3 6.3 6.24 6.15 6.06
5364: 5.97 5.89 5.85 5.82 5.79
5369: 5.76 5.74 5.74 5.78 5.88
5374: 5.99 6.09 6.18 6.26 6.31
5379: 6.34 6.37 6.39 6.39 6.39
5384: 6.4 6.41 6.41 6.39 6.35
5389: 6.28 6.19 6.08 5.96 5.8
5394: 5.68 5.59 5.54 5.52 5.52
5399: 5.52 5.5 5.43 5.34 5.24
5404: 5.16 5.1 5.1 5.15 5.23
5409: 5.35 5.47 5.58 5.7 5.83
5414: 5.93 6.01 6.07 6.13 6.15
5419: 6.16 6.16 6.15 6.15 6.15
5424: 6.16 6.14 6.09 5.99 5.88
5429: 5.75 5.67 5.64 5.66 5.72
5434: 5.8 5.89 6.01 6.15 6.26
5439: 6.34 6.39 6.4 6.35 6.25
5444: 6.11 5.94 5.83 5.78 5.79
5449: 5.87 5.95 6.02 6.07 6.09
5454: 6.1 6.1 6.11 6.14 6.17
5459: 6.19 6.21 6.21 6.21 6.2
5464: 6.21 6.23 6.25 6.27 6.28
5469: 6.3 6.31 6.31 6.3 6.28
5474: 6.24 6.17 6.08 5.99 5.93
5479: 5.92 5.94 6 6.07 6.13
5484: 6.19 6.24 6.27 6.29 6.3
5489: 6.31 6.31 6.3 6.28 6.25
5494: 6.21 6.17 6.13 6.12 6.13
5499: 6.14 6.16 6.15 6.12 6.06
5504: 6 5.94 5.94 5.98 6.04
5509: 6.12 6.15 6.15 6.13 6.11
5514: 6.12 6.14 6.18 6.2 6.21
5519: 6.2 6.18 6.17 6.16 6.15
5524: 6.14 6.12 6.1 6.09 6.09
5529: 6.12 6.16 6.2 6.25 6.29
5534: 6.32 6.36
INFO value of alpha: 1.7 AA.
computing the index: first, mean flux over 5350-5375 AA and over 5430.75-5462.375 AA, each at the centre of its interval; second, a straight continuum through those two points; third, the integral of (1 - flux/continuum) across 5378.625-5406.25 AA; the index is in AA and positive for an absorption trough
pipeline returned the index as 0.7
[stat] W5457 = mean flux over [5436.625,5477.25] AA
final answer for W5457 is 6.16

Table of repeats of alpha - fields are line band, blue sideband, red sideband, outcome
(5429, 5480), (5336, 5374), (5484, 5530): 0.2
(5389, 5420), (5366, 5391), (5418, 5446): 2.3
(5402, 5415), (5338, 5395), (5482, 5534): 1.5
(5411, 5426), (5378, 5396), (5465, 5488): 0.3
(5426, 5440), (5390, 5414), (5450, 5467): -0.1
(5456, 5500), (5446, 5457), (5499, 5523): -1.1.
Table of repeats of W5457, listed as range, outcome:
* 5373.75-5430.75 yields 5.9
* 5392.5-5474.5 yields 5.93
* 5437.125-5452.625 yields 6.09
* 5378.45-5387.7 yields 6.39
